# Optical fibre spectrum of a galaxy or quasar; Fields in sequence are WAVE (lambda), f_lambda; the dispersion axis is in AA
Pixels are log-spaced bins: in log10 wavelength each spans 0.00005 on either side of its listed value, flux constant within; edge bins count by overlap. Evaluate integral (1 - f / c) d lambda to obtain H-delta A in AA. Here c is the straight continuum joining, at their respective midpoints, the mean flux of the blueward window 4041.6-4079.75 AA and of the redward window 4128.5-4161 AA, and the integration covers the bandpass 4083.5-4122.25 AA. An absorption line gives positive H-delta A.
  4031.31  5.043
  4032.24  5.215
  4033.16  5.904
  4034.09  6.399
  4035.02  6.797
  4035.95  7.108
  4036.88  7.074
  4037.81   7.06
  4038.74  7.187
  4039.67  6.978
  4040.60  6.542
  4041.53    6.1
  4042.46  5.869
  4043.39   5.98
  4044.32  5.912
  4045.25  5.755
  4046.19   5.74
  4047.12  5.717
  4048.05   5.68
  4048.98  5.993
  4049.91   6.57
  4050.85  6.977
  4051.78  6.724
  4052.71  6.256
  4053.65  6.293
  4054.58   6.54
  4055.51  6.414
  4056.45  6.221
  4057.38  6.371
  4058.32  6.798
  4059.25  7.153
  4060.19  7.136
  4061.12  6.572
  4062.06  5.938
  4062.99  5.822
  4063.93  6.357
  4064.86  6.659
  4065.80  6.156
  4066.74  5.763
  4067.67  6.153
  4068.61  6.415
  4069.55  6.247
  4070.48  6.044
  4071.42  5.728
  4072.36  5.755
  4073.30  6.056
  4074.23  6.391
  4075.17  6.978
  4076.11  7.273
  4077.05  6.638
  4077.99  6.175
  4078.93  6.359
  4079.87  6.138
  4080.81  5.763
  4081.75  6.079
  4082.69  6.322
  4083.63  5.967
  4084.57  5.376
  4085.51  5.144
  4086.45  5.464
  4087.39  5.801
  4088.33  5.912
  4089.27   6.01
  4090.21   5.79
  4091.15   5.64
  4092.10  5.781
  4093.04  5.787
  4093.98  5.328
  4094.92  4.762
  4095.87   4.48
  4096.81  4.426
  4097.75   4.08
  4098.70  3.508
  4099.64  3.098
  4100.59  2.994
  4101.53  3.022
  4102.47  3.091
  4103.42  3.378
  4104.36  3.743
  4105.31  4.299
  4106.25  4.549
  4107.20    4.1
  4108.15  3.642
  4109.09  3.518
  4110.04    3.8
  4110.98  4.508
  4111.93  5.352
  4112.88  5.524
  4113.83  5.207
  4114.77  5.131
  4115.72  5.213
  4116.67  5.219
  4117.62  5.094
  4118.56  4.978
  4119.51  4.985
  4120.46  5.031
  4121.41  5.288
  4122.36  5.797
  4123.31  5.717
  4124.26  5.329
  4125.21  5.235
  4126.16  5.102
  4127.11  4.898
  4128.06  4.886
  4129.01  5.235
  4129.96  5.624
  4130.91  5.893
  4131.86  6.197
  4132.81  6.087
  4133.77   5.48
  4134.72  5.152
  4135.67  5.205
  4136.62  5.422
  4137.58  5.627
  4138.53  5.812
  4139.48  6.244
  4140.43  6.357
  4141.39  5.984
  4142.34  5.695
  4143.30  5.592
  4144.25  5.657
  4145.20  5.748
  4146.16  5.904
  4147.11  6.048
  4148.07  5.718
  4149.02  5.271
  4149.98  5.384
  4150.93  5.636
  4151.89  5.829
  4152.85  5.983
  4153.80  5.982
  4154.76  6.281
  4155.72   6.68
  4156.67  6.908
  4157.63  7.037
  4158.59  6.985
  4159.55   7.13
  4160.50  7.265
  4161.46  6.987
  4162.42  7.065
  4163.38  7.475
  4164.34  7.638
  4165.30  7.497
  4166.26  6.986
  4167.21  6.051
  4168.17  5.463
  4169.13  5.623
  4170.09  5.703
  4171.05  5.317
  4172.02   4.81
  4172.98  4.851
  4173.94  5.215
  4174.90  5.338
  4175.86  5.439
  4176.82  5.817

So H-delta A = 8.8 AA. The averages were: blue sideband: 6.29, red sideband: 5.97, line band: 4.73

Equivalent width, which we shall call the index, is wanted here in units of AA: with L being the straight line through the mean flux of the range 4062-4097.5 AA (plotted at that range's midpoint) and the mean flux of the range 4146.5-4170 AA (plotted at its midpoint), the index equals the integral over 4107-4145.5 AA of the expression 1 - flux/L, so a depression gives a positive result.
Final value 5.8 AA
